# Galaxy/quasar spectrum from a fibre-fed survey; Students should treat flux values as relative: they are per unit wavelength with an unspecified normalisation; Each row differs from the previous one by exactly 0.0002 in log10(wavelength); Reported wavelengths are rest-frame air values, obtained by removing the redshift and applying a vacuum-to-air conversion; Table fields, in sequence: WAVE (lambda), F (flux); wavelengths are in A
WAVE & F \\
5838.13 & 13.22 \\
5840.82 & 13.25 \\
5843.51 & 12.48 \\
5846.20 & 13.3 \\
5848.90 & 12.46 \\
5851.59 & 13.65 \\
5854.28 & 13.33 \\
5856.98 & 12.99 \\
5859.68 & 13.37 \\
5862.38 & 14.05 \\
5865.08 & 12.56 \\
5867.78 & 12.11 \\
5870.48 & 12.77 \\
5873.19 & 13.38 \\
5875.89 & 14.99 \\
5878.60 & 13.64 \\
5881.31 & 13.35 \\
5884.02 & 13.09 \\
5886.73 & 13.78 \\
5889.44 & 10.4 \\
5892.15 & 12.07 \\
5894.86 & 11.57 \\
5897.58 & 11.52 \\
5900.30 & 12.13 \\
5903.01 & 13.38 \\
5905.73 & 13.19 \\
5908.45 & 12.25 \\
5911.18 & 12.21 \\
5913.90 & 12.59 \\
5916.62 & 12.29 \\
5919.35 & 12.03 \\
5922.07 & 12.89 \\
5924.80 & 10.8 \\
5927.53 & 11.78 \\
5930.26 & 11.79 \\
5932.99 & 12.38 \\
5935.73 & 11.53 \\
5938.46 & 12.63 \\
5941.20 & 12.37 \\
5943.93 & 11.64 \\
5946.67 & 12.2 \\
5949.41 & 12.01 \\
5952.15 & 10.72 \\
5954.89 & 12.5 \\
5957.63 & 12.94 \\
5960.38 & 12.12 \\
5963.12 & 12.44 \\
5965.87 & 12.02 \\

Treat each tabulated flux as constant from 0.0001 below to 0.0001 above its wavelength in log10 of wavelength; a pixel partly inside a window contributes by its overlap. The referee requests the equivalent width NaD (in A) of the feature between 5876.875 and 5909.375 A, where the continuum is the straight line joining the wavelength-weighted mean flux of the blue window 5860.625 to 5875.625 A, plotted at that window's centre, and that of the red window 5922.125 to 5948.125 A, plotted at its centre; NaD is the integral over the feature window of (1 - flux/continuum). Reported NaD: 0.3 A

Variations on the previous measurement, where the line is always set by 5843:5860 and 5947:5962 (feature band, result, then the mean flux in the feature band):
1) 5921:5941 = 0.53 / 12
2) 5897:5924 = 0.15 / 12.4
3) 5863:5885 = -0.68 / 13.3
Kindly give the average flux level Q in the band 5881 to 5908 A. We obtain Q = 12.4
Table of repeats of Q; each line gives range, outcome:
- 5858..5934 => 12.6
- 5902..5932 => 12.3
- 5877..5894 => 12.7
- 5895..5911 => 12.4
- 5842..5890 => 13.1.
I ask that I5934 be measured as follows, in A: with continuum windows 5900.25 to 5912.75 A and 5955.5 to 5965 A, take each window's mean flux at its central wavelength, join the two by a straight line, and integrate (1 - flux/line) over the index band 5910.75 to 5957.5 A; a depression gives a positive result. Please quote 2.0 A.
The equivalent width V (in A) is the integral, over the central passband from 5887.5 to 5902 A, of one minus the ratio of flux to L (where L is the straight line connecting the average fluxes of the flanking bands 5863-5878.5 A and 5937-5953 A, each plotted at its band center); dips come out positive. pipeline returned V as 1.3 A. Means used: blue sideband 13.2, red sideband 12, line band 11.7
